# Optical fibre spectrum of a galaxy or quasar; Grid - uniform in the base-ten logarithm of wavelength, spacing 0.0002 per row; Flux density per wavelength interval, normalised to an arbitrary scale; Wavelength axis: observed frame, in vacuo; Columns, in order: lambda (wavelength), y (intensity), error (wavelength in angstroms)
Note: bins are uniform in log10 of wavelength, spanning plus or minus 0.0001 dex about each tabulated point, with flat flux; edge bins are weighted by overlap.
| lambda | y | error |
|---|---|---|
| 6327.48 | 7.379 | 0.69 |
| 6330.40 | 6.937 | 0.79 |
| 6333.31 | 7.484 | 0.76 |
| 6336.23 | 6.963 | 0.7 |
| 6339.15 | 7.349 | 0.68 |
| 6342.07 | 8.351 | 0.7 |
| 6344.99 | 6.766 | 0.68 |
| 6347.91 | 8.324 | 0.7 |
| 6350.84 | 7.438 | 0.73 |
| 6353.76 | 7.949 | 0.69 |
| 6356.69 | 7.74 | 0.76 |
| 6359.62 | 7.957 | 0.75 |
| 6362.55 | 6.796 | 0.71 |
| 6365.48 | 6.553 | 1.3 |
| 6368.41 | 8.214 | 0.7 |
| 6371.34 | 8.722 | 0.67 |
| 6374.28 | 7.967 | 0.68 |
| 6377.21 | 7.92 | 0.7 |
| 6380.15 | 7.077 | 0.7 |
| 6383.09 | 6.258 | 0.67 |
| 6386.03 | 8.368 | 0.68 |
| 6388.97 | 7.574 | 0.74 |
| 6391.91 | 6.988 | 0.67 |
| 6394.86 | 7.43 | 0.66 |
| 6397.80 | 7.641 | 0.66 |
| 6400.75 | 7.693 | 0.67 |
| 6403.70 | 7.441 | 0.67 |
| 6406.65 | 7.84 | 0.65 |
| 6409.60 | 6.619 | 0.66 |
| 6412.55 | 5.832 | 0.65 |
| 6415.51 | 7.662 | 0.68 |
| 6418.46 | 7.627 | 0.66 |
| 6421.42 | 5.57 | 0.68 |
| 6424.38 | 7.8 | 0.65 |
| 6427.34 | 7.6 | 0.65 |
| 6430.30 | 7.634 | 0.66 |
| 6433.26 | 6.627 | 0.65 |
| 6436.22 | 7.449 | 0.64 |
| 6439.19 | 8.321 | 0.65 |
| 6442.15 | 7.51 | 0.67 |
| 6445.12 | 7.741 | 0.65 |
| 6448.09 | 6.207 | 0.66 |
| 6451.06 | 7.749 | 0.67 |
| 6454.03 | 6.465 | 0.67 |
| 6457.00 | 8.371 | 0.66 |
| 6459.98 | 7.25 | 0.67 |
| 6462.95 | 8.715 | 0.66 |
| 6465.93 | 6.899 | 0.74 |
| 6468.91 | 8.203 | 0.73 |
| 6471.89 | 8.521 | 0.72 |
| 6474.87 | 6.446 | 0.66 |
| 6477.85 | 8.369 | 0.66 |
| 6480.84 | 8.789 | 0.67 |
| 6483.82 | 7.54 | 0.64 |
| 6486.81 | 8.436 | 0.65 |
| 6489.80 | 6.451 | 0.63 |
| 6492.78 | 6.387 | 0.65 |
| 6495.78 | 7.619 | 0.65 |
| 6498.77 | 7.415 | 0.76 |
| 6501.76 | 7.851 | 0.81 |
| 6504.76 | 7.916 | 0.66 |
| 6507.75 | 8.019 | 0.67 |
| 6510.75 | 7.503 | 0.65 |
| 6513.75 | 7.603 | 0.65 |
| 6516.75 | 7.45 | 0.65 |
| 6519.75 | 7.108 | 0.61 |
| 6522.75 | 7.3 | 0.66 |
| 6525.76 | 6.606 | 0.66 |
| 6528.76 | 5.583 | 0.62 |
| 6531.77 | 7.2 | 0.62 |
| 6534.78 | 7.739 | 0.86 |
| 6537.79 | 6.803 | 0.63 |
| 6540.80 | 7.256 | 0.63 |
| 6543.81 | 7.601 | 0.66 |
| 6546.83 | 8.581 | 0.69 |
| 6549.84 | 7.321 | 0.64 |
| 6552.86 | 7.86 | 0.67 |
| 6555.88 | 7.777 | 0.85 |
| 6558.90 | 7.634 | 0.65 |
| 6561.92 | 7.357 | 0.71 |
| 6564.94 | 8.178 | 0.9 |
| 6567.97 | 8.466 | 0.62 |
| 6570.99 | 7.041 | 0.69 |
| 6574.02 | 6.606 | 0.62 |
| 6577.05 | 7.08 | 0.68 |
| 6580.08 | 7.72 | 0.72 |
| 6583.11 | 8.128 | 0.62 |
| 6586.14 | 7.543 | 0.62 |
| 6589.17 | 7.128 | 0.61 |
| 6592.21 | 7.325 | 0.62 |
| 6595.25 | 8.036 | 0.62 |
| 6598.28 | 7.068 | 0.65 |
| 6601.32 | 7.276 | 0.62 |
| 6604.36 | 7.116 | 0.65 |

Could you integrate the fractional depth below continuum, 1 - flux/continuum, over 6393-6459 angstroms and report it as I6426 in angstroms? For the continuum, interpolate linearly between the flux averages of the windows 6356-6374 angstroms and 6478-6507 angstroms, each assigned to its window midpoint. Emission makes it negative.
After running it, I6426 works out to 3.1 angstroms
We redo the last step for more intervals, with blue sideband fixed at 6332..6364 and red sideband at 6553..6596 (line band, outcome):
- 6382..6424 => 2.0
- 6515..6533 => 1.6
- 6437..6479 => -0.3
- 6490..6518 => 0.3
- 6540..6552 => -0.2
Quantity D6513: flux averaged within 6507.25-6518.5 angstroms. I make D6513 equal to 7.6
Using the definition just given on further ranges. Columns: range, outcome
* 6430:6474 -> 7.56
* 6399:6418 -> 7.21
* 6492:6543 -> 7.27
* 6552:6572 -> 7.77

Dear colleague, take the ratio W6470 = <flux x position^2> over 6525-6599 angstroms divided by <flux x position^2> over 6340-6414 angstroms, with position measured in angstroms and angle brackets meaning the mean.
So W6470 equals 1.05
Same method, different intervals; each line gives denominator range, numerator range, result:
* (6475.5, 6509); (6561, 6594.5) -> 1.01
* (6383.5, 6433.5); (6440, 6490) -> 1.07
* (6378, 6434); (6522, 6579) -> 1.06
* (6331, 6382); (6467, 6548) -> 1.03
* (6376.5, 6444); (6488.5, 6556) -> 1.04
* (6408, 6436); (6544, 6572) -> 1.16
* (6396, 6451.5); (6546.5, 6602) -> 1.09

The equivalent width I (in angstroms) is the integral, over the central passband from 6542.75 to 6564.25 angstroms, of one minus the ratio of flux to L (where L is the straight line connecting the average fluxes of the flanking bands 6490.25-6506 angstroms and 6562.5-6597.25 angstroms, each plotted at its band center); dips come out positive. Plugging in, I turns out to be -0.74 angstroms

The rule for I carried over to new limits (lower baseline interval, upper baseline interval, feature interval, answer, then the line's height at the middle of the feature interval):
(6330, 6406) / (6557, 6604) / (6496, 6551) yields 0.92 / 7.51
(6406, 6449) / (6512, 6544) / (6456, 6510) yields -4.37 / 7.15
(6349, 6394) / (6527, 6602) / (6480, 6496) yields 0.04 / 7.5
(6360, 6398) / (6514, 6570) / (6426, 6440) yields 0.00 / 7.49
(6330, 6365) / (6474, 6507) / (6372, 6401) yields 0.02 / 7.52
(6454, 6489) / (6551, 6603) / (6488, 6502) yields 1.22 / 7.79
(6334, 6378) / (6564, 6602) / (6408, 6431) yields 1.78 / 7.62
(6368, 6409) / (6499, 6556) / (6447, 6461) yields 0.53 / 7.52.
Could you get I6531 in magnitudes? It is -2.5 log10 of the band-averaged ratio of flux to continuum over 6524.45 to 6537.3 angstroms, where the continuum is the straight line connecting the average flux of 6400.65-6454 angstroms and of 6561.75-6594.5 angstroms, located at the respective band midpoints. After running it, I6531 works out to 0.10 mag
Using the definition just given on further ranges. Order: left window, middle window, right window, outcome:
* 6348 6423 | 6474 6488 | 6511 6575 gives -0.08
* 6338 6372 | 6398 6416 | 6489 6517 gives 0.06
